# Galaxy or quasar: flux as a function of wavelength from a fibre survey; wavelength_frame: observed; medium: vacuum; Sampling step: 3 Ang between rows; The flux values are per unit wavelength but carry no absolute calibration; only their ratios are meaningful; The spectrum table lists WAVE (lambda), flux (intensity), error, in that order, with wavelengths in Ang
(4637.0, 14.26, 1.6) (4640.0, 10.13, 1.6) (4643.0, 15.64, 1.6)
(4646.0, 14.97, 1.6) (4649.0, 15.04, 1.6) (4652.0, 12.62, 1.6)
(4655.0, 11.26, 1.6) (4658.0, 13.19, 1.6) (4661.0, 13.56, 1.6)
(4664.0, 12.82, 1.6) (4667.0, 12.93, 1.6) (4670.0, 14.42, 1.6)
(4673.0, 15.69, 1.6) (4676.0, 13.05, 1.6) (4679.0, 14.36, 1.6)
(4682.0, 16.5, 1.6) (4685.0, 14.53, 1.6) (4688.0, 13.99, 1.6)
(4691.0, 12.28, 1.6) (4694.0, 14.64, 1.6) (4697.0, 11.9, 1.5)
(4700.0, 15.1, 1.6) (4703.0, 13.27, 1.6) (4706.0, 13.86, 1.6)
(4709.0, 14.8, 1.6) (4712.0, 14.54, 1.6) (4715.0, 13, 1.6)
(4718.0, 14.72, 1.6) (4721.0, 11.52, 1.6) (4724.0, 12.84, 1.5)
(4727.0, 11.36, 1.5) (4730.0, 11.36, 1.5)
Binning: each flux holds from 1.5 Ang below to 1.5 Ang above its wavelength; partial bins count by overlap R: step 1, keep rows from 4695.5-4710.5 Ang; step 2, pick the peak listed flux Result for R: 15.1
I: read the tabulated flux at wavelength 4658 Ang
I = 13.19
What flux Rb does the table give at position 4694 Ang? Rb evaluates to 14.64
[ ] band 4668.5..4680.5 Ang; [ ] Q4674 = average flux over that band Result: 14.4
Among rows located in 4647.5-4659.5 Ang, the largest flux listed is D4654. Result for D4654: 15.04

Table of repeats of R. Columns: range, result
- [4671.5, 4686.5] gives 16.5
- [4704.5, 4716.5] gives 14.8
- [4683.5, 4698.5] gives 14.64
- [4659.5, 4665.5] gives 13.56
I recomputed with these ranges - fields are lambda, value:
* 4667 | 12.93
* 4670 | 14.42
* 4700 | 15.1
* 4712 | 14.54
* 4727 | 11.36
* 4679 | 14.36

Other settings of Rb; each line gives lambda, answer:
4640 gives 10.13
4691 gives 12.28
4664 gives 12.82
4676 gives 13.05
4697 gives 11.9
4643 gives 15.64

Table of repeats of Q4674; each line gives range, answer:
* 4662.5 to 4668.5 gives 12.9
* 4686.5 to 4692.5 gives 13.1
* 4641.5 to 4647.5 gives 15.3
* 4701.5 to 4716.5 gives 13.9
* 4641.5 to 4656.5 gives 13.9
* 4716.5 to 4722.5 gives 13.1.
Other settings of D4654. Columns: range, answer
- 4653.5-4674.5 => 15.69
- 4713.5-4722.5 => 14.72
